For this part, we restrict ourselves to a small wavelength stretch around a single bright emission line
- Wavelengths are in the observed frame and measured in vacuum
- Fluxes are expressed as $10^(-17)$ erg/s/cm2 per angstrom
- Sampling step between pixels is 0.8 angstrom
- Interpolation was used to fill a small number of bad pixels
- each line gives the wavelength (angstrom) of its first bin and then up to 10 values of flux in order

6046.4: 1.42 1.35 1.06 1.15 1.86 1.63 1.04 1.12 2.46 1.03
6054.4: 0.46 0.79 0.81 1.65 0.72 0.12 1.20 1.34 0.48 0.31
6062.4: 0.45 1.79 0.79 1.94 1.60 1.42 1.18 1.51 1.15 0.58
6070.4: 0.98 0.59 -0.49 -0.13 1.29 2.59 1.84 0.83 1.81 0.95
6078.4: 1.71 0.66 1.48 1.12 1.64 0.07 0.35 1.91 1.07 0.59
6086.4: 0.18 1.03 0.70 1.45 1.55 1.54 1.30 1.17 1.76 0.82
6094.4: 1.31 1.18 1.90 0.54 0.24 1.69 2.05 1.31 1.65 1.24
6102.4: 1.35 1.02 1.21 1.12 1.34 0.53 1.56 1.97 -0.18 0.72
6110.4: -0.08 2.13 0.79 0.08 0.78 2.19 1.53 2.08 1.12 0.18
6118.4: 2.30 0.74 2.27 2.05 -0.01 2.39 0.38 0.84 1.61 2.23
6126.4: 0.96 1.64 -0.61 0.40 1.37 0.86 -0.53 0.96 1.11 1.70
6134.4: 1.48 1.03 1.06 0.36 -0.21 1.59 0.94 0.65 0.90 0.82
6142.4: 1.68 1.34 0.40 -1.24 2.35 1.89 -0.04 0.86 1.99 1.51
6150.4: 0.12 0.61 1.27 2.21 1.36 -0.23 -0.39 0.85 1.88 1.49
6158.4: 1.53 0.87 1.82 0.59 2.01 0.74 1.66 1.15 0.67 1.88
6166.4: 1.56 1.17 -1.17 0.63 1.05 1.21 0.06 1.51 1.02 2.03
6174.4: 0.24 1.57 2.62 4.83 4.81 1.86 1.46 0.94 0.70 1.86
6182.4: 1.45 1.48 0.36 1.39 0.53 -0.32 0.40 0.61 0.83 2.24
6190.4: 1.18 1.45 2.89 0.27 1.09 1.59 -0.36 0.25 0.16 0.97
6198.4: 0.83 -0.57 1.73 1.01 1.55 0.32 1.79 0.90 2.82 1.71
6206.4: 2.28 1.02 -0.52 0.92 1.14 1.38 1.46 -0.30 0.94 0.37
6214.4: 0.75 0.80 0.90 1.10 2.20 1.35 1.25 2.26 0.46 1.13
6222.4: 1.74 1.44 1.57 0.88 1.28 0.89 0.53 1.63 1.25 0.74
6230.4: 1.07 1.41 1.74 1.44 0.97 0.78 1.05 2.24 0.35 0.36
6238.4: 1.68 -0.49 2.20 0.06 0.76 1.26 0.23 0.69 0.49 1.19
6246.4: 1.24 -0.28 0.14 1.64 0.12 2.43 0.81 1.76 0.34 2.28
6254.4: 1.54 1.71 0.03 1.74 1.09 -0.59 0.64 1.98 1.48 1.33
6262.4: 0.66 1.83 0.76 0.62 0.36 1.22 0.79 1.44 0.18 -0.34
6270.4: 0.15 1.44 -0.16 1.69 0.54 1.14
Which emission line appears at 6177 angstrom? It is H-beta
